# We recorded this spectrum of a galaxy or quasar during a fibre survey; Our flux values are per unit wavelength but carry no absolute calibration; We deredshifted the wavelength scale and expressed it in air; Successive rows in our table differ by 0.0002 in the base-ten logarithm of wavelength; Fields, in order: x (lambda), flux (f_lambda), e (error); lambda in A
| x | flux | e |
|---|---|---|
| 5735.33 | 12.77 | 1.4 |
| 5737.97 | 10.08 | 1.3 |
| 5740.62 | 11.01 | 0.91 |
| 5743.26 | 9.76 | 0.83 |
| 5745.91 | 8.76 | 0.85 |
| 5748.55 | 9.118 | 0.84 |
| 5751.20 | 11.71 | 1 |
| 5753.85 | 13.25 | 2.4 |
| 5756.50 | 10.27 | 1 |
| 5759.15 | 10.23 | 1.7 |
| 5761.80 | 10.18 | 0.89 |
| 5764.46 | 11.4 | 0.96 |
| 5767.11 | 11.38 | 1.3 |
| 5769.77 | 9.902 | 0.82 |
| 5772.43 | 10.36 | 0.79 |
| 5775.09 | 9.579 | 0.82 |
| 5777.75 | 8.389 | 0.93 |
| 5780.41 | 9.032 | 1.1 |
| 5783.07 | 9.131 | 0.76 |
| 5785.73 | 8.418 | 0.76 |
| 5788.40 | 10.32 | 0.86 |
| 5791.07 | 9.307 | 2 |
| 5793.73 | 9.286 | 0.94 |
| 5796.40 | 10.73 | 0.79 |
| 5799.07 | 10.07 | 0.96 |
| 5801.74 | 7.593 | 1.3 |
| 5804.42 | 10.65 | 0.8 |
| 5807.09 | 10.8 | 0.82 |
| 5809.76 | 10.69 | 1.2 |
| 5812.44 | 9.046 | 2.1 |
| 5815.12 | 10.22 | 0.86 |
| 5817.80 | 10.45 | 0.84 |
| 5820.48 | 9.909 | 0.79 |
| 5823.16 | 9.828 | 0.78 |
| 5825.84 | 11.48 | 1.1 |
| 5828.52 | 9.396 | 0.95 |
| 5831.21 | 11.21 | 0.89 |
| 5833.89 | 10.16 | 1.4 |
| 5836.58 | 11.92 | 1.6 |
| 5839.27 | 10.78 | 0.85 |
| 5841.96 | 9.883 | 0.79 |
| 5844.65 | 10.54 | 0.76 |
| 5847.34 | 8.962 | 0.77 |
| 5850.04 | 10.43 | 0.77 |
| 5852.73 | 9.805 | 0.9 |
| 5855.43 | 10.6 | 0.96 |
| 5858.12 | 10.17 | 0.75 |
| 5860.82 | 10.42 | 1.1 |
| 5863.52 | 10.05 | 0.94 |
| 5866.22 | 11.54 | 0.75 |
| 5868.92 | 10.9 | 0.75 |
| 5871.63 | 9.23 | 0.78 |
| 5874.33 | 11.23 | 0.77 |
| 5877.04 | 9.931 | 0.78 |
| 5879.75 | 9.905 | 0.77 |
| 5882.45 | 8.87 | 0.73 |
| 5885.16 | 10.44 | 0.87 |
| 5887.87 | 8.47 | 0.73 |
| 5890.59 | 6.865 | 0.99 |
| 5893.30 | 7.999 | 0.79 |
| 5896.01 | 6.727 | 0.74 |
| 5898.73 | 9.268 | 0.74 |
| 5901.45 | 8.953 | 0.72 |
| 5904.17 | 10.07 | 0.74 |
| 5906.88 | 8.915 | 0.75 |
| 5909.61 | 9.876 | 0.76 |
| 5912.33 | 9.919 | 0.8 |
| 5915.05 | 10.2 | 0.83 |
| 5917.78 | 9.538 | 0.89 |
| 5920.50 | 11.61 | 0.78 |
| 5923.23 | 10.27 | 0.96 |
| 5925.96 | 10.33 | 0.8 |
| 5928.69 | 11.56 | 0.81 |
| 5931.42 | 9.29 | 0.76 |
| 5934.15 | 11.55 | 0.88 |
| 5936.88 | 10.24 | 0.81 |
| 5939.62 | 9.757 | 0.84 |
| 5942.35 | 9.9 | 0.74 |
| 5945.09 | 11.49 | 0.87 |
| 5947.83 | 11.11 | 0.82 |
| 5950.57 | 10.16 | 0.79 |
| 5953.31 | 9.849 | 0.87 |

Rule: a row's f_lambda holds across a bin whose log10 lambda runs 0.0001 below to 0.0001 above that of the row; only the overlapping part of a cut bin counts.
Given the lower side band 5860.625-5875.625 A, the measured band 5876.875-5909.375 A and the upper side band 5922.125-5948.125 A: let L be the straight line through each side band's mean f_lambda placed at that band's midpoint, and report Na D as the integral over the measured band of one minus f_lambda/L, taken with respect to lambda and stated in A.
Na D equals 5.2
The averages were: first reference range 10.6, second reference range 10.5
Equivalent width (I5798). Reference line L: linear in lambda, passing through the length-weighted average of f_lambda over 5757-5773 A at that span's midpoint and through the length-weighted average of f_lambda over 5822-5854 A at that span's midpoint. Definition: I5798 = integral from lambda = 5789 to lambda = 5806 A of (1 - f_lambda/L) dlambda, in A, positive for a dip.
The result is 1.3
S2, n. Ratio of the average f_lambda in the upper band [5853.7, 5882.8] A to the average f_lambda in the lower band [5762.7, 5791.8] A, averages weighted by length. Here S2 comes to 1.1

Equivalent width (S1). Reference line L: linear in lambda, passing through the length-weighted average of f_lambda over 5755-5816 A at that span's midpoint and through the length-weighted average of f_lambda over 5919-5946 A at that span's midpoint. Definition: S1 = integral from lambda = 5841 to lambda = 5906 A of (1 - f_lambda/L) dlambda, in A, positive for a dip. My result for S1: 4.2 A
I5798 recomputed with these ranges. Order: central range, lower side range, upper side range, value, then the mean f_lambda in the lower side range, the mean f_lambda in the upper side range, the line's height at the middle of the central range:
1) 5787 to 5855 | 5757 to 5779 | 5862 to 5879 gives 1.2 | 10.2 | 10.5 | 10.3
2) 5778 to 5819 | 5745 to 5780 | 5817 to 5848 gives 2.7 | 10.3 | 10.4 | 10.4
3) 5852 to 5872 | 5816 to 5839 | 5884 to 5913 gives -1.4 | 10.5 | 8.83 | 9.71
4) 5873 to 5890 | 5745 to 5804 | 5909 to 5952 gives 1.0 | 9.95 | 10.4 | 10.3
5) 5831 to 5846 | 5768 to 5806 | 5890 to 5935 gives -1.8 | 9.51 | 9.61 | 9.55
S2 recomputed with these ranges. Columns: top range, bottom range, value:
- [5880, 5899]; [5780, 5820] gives 0.86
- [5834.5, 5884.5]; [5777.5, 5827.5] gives 1.05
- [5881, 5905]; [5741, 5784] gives 0.84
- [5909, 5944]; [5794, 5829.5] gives 1.03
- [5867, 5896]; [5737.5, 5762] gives 0.89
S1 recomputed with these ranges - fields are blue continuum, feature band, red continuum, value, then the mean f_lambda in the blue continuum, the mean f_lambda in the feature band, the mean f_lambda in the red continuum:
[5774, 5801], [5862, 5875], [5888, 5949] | -1.26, 9.39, 10.6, 9.76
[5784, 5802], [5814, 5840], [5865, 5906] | -3.02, 9.49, 10.5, 9.35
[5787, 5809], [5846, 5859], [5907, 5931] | 0.09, 9.86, 9.99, 10.3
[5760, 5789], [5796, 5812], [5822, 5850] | 0.18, 9.82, 9.99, 10.4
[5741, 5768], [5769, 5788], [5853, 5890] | 2.18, 10.6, 9.29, 10.1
